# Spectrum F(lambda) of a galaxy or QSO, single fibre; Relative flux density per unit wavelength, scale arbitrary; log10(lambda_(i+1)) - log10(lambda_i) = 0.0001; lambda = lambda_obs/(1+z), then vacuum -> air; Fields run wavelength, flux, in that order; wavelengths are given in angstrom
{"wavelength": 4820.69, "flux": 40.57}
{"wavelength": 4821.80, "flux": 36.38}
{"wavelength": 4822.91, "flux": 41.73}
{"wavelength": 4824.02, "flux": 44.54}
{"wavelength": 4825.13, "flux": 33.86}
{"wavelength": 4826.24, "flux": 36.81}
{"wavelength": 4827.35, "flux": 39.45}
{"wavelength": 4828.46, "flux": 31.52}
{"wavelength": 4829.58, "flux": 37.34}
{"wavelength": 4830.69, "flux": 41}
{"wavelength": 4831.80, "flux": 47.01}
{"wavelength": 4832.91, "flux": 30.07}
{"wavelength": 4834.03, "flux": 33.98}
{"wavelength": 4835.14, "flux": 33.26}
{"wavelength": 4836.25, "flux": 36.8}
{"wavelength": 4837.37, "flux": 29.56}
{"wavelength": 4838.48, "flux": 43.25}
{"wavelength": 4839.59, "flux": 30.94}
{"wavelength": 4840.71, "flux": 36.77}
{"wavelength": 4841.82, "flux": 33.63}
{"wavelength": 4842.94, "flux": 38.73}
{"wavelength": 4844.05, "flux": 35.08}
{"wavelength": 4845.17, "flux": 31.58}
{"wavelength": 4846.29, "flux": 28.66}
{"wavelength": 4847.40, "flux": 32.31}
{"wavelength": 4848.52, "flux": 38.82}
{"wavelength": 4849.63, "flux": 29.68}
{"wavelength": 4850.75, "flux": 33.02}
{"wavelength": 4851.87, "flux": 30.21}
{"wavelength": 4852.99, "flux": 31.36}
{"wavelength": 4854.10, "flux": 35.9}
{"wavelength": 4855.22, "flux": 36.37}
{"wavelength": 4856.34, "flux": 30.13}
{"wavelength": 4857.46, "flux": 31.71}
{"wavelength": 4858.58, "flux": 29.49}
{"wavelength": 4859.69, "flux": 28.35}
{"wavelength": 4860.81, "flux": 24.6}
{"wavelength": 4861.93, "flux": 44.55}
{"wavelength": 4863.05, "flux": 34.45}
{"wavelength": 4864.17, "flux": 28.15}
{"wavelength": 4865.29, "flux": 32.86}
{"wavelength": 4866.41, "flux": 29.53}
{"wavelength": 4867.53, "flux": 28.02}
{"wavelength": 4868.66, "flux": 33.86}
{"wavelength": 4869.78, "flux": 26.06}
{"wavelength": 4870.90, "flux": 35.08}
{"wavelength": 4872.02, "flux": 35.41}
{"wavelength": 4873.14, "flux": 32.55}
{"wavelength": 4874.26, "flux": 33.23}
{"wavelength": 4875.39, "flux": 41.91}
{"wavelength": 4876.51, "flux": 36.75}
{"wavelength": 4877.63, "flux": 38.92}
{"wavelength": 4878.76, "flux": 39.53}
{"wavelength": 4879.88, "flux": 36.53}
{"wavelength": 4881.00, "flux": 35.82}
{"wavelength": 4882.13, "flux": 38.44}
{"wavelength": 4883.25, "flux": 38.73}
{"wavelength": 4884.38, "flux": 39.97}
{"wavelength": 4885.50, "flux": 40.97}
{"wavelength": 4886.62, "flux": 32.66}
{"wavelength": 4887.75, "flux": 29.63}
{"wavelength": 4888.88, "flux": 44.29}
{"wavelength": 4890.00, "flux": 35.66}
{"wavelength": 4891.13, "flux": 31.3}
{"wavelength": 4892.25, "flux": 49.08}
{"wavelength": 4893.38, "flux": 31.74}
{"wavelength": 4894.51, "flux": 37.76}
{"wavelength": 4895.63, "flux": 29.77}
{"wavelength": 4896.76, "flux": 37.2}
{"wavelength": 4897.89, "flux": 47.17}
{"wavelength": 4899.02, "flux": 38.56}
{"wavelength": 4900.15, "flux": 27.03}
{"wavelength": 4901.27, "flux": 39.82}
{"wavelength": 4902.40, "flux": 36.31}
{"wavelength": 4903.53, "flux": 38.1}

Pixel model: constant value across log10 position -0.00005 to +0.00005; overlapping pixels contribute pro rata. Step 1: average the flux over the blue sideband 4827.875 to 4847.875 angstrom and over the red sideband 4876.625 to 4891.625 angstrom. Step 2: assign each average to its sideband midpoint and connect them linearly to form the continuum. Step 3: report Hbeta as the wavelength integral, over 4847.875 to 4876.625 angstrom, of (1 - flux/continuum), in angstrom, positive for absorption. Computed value 2.7 angstrom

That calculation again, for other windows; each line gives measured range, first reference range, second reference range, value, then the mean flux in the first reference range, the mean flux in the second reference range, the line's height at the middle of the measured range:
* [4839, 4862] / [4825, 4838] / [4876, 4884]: 2.51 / 36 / 37.9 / 36.7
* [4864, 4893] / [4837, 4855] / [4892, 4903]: 0.22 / 33.8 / 37.1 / 35.9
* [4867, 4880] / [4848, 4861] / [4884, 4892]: -0.03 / 31.8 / 36.8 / 34.7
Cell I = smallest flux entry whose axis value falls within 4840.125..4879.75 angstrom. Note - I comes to 24.6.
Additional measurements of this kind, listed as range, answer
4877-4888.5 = 29.63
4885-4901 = 27.03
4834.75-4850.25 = 28.66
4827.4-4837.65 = 29.56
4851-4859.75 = 28.35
